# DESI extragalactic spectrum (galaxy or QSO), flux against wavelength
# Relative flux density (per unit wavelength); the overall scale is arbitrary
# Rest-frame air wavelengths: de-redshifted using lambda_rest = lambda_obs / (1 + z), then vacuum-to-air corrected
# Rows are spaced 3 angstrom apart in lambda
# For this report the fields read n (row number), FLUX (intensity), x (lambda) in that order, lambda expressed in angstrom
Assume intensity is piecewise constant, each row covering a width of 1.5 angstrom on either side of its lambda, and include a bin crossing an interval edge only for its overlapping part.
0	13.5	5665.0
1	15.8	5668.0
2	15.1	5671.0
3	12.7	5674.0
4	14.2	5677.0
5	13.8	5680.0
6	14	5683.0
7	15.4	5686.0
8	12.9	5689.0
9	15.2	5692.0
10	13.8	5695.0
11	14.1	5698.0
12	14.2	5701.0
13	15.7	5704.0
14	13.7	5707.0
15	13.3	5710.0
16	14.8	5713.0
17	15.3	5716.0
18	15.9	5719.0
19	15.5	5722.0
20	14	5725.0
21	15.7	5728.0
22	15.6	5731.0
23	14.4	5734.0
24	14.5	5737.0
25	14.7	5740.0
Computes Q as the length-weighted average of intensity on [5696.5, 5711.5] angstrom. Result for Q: 14.2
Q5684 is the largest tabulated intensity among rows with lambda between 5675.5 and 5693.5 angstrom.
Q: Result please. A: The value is 15.4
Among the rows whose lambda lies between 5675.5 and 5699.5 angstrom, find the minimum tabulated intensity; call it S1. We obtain 12.9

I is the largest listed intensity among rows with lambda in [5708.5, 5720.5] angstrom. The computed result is 15.9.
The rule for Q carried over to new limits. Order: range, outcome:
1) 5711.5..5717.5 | 15.1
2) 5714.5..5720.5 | 15.6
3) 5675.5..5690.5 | 14.1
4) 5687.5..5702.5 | 14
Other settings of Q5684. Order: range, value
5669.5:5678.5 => 15.1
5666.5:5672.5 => 15.8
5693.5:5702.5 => 14.2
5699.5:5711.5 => 15.7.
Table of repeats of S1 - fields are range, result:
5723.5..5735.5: 14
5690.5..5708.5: 13.7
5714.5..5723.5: 15.3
